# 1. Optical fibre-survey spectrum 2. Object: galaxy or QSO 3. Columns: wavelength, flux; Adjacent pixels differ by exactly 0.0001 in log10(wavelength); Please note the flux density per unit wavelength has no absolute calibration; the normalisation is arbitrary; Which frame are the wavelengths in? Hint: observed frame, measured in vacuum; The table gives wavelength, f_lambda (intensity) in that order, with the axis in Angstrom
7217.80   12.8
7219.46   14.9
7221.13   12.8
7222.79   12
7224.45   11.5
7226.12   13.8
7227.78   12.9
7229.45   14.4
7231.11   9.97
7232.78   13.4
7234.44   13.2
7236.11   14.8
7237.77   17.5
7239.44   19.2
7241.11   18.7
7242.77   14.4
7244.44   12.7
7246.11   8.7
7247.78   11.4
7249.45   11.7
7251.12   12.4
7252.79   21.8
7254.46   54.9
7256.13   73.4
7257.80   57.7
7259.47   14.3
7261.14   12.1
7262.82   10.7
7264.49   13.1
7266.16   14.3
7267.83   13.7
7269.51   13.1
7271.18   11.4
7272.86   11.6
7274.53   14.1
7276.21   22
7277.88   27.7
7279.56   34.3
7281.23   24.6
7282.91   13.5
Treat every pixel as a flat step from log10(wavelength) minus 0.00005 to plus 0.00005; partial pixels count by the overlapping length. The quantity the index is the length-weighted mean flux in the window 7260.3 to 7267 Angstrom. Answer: 12.6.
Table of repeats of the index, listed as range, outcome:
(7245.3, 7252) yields 11.1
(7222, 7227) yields 12.4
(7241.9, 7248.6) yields 11.8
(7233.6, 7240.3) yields 16.2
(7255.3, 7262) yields 39.3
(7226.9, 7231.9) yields 12.5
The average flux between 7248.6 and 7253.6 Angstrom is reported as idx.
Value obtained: 15.3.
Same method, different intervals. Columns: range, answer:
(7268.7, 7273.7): 12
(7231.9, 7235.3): 13.3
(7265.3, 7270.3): 13.7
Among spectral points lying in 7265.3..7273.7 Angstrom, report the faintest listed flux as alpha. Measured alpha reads 11.4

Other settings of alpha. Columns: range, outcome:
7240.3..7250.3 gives 8.7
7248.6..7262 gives 11.7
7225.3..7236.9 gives 9.97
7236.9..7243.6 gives 14.4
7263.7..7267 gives 13.1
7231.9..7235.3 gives 13.2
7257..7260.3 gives 14.3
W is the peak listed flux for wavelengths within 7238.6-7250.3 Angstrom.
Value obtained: 19.2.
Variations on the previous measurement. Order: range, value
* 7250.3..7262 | 73.4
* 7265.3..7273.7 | 14.3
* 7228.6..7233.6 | 14.4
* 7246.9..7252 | 12.4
